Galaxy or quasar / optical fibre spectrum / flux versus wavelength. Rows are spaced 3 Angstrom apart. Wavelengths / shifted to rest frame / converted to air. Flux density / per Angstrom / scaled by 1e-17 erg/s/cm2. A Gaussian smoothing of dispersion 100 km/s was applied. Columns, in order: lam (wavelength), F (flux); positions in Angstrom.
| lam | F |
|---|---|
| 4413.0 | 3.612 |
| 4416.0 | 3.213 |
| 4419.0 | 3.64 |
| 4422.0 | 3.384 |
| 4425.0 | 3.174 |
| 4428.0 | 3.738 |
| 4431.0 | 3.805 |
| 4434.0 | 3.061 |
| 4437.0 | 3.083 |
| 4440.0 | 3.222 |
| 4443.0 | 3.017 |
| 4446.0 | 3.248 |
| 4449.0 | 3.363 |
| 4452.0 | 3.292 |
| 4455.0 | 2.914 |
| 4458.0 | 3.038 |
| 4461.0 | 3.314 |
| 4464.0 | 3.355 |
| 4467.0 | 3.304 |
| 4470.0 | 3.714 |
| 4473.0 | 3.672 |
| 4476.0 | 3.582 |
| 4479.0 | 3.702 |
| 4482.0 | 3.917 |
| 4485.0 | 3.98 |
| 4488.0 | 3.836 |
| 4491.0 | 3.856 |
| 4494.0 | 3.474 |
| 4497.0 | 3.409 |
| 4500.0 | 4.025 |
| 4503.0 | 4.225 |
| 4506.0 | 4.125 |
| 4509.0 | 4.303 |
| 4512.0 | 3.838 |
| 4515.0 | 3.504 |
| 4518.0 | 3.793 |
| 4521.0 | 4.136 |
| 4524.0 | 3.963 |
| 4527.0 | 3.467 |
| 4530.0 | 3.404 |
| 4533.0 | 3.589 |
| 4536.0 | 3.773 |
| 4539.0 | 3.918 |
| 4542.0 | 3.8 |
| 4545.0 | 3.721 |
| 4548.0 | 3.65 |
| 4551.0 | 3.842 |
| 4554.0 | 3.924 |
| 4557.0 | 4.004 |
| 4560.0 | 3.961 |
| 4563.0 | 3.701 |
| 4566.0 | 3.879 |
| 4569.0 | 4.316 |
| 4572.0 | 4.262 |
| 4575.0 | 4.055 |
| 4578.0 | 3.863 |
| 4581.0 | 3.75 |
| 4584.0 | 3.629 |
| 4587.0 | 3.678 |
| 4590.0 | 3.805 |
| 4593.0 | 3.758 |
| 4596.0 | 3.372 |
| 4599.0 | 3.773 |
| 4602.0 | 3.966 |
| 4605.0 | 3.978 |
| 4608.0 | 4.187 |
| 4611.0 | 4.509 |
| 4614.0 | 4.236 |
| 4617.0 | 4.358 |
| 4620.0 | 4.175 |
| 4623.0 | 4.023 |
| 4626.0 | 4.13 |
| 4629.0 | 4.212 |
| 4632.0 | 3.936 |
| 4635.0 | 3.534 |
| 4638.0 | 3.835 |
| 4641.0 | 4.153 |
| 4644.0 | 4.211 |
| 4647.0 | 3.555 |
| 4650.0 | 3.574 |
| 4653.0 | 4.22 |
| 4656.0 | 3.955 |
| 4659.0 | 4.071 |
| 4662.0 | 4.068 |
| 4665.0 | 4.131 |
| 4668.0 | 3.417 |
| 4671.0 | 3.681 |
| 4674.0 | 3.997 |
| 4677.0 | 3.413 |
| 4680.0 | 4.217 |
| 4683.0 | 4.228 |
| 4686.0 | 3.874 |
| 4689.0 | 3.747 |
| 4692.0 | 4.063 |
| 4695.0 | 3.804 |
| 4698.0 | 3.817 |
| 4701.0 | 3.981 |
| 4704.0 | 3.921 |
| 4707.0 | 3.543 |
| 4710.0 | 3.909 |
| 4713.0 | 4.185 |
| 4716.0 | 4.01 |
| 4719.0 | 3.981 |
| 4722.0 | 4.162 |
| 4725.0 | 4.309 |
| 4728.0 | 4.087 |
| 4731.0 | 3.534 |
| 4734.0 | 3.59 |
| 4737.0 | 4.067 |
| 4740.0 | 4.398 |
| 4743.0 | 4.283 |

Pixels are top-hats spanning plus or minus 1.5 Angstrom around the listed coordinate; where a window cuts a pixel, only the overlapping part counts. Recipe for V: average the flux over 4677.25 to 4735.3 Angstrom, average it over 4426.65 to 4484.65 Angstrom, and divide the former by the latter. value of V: 1.2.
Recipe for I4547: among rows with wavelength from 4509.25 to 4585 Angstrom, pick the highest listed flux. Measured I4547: 4.316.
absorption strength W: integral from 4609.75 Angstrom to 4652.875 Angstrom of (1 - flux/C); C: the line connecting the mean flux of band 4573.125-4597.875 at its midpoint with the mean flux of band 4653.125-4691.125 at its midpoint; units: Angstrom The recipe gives -2.25 Angstrom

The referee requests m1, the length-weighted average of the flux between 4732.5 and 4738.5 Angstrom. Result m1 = 3.83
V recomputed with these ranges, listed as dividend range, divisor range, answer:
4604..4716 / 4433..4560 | 1.09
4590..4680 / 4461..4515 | 1.05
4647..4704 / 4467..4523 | 1.02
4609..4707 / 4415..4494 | 1.15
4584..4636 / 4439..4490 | 1.15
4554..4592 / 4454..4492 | 1.10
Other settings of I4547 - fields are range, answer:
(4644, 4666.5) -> 4.22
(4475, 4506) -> 4.225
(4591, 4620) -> 4.509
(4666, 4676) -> 3.997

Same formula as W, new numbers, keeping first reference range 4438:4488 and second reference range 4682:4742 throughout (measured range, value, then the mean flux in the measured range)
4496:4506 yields -1.3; 3.95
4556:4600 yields -2.2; 3.85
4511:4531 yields -1.0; 3.73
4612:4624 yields -1.5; 4.22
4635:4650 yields -0.2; 3.86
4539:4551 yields -0.5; 3.76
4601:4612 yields -1.2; 4.15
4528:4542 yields -0.4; 3.68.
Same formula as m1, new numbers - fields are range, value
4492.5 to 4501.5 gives 3.64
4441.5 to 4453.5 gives 3.23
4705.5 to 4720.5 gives 3.93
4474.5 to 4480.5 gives 3.64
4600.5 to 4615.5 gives 4.18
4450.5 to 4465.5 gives 3.18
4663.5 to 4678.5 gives 3.73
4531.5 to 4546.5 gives 3.76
